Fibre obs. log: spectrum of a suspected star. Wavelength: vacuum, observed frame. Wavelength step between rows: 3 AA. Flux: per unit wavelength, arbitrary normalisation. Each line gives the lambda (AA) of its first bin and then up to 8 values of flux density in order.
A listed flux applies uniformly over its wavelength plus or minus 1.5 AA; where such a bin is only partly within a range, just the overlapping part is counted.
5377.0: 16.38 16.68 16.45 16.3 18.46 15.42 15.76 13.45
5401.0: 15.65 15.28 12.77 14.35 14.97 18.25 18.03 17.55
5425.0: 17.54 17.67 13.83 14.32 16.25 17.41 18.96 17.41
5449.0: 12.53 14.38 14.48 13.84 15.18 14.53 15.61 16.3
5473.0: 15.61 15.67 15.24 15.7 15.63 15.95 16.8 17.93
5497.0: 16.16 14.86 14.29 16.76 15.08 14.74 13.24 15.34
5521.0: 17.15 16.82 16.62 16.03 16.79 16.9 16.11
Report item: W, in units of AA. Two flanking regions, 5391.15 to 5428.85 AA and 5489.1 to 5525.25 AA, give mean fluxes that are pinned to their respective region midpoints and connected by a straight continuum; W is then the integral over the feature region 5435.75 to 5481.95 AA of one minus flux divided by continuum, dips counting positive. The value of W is 0.8 AA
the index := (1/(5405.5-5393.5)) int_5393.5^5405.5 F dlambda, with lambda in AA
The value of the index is 15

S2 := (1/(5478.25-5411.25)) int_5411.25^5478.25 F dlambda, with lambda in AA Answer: 15.9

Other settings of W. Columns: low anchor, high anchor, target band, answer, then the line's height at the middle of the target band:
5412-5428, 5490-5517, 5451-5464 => 1.6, 16.5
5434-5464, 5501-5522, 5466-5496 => -1.4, 15.3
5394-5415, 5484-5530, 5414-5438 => -2.8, 14.9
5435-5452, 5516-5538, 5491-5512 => 0.7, 16.4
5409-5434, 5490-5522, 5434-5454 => 0.3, 16.2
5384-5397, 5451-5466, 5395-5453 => -1.5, 15.5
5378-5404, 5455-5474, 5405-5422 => -0.1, 15.7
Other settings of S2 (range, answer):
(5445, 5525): 15.4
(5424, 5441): 16.1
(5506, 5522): 15.2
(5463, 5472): 15.5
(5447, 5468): 14.4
